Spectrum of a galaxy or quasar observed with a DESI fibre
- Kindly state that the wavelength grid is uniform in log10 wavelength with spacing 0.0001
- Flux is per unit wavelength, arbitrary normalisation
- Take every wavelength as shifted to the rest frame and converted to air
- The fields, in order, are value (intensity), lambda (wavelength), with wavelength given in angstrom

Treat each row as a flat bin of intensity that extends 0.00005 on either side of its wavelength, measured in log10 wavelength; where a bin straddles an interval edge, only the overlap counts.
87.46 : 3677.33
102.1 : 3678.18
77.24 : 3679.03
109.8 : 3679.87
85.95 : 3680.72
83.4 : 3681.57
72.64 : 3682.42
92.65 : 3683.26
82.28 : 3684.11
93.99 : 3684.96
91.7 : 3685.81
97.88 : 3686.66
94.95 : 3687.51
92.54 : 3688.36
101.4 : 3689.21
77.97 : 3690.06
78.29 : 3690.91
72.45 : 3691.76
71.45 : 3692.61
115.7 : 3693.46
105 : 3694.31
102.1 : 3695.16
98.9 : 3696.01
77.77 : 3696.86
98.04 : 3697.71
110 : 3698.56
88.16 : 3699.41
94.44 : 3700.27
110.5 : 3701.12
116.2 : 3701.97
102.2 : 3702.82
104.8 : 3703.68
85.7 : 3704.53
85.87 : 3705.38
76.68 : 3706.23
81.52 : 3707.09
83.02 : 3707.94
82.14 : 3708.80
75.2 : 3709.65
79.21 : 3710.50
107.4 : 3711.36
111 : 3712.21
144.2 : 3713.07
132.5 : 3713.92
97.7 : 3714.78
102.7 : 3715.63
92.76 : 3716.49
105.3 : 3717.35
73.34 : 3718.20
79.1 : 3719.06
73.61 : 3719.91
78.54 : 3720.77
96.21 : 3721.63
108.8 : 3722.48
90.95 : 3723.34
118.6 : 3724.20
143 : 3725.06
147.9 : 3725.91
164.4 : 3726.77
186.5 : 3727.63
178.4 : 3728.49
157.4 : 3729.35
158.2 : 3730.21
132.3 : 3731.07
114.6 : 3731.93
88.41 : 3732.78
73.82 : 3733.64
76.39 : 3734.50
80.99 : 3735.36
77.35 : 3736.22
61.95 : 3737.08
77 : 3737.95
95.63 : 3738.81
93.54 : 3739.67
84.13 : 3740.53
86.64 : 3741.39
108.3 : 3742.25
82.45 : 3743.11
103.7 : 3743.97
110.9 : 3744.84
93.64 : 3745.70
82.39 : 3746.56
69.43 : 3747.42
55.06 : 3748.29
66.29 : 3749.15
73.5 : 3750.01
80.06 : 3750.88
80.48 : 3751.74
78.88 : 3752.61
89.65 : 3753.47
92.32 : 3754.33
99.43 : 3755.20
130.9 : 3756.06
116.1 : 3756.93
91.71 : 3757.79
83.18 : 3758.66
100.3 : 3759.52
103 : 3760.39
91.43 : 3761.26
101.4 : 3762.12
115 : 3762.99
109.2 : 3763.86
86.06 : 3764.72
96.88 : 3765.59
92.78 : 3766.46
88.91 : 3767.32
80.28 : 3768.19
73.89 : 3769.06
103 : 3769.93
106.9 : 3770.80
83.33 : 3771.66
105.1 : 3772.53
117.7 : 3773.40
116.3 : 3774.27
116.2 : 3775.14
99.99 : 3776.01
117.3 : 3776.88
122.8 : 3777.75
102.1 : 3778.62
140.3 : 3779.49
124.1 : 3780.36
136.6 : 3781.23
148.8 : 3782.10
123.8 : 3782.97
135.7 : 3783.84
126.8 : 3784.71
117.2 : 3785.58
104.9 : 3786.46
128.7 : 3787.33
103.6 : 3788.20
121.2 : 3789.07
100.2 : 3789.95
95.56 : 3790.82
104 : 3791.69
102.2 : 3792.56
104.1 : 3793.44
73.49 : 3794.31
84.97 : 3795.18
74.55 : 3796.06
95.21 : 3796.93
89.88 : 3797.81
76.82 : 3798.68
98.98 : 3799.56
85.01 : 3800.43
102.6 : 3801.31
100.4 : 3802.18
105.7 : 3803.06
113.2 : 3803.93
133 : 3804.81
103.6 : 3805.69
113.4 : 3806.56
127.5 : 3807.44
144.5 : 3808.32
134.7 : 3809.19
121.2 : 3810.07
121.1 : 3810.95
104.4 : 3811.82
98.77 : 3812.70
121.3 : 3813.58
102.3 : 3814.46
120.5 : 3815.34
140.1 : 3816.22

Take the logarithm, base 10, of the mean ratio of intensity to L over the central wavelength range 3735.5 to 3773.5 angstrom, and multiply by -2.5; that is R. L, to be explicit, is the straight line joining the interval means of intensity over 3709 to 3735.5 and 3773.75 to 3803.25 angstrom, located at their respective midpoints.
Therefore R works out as 0.21 mag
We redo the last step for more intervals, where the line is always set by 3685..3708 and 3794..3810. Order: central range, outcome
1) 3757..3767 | 0.02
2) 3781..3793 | -0.15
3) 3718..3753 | -0.03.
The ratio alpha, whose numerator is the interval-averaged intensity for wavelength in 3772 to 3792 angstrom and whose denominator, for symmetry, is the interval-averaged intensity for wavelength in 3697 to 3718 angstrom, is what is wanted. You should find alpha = 1.20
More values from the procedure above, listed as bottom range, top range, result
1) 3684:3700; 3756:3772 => 1.05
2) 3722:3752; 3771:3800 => 1.06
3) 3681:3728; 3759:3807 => 1.07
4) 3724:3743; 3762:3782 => 0.94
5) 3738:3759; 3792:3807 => 1.09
